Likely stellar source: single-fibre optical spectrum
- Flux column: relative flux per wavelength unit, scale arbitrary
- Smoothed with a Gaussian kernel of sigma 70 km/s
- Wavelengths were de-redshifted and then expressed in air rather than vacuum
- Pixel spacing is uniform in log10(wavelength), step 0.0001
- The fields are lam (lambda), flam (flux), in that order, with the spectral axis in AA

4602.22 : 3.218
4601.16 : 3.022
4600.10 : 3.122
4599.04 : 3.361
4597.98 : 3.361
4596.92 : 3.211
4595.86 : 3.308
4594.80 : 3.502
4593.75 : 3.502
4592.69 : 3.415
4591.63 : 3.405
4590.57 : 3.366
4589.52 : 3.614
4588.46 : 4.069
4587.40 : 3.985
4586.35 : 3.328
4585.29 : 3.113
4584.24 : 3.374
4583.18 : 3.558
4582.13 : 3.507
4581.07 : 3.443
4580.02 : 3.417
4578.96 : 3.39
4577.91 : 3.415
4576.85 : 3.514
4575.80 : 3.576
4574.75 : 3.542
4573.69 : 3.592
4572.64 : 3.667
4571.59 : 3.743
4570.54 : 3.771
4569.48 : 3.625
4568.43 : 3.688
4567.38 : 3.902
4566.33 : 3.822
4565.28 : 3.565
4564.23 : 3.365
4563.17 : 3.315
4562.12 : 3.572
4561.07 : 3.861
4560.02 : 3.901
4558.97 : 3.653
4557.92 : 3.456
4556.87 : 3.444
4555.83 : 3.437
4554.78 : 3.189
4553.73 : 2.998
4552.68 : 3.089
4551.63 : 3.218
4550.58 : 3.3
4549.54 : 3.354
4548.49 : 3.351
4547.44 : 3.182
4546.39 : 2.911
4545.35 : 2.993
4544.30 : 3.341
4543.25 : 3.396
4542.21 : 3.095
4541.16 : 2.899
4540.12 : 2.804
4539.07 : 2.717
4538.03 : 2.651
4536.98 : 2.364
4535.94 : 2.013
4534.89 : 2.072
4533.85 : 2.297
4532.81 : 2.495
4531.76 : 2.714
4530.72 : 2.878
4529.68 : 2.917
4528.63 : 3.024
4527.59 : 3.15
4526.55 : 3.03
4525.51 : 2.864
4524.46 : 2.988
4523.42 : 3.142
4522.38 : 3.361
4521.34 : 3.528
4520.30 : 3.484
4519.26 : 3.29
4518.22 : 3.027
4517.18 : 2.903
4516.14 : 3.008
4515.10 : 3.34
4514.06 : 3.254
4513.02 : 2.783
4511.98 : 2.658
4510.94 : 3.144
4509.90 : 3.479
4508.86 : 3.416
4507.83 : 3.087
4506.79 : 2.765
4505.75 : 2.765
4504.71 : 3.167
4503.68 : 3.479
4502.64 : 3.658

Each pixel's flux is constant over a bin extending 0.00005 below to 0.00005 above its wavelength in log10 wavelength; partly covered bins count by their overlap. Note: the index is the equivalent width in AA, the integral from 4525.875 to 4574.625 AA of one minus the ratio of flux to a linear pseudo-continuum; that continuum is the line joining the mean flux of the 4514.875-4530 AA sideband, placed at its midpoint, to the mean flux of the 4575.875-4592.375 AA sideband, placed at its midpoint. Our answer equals 1.7 AA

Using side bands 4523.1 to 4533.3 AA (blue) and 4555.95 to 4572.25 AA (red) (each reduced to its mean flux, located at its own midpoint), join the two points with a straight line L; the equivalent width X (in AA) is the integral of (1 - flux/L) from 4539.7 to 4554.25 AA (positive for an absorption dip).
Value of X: 0.7 AA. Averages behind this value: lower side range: 2.92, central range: 3.14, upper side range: 3.64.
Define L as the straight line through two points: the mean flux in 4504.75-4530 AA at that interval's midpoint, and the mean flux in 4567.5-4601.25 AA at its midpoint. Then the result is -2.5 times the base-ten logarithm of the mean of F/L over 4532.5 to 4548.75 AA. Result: 0.17 mag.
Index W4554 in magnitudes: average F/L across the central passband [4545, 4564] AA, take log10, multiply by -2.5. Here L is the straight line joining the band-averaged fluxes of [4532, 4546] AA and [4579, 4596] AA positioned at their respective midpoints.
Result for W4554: -0.13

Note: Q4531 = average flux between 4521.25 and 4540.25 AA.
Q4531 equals 2.77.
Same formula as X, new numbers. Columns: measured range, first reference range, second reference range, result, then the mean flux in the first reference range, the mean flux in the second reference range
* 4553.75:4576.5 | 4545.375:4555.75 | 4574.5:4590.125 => -1.7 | 3.18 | 3.52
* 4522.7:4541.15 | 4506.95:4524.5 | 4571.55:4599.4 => 2.9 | 3.17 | 3.49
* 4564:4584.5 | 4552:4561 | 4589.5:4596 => -0.9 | 3.42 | 3.44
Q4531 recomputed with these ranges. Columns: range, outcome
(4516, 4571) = 3.16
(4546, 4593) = 3.49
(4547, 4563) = 3.4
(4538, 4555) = 3.1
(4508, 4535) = 3.03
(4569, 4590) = 3.56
